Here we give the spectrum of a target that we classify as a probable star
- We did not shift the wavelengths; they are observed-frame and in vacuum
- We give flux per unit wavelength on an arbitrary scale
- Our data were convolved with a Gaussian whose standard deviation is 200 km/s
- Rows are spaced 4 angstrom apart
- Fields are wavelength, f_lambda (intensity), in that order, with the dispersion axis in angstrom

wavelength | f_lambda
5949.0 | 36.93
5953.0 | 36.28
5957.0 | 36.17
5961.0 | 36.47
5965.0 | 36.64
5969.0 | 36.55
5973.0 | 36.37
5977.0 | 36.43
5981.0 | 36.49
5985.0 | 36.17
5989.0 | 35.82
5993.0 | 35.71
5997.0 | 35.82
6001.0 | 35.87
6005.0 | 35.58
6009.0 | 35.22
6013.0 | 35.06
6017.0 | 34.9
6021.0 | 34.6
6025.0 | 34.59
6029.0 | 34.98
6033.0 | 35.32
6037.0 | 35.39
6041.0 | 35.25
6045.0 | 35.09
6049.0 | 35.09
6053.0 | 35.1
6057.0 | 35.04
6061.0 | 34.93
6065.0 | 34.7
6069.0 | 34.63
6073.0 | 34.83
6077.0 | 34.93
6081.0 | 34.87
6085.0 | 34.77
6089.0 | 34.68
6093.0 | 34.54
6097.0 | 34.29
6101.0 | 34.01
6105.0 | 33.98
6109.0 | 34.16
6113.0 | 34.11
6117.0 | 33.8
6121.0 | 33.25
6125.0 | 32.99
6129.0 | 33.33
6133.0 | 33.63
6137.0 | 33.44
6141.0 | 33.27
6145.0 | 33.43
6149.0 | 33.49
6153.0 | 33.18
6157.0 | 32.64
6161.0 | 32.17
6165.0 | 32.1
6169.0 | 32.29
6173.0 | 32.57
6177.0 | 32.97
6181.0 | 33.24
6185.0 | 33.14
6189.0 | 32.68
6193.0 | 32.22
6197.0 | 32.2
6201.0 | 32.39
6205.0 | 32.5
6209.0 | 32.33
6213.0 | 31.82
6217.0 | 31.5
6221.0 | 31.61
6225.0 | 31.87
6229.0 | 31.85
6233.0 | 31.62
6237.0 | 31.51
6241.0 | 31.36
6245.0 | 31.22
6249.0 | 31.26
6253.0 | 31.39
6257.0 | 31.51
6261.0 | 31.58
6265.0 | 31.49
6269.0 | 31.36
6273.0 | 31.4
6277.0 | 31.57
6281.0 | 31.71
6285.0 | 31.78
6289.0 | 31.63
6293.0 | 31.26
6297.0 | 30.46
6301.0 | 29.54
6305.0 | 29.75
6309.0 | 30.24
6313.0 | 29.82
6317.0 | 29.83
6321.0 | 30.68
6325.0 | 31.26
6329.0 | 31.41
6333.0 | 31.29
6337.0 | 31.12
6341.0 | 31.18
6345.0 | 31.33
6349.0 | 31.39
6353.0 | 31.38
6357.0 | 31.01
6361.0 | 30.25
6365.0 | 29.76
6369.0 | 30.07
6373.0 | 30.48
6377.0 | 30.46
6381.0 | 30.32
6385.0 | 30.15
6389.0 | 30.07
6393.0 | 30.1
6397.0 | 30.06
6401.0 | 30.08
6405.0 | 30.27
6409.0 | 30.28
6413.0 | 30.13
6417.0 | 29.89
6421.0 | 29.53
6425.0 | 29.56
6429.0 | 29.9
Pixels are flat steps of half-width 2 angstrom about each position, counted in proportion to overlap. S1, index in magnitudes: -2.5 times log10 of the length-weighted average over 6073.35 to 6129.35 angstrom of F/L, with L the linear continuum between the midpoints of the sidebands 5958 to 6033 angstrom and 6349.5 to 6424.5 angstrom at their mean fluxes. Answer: 0.00 mag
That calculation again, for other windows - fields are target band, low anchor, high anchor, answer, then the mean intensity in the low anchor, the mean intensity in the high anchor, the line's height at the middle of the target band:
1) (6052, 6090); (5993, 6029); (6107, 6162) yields -0.02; 35.2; 33.4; 34.3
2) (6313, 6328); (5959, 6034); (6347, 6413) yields 0.02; 35.7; 30.4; 31.2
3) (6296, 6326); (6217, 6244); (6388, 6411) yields 0.03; 31.6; 30.1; 30.9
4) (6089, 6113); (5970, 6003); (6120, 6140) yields -0.01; 36.1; 33.3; 33.9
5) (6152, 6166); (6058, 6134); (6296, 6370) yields 0.03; 34.3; 30.6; 33.3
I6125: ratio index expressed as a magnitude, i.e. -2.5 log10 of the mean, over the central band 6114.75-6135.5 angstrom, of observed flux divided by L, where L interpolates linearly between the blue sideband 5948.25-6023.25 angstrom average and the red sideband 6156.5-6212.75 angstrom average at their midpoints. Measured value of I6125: 0.00 mag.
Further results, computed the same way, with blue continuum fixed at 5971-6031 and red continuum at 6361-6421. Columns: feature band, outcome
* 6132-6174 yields 0.02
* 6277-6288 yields 0.00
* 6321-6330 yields 0.00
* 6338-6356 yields -0.02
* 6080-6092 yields -0.01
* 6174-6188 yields 0.00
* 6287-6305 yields 0.03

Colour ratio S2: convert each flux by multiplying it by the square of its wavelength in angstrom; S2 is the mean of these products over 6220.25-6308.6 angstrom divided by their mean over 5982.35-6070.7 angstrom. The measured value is 0.96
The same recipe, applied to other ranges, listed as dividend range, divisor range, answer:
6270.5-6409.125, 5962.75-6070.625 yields 0.96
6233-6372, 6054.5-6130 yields 0.97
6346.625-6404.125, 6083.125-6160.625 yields 0.98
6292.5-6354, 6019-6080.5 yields 0.96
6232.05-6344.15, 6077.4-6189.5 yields 0.98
